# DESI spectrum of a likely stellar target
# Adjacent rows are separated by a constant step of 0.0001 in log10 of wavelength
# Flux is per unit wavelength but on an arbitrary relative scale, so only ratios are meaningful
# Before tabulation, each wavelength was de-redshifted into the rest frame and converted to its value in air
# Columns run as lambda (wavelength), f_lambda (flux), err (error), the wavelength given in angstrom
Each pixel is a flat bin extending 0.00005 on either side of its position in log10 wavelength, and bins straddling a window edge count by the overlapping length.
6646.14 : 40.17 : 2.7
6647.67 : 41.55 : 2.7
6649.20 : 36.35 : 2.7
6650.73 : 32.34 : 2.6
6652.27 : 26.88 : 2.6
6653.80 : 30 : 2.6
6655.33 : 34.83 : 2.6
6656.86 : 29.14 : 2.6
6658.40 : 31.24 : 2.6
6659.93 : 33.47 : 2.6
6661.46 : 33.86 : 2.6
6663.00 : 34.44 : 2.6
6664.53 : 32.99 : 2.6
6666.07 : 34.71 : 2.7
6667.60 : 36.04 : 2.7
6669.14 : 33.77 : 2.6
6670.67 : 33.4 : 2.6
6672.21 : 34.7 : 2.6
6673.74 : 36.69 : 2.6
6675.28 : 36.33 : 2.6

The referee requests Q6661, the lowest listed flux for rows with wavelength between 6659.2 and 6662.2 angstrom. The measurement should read 33.47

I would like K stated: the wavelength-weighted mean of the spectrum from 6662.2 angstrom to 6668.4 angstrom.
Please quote 34.5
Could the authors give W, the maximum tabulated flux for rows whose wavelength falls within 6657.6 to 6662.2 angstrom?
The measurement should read 33.86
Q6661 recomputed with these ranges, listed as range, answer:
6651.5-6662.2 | 26.88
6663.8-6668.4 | 32.99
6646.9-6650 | 36.35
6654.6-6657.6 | 29.14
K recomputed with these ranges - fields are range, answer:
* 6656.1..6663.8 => 32.4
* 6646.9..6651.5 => 36.7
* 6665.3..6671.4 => 34.5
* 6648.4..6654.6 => 31.5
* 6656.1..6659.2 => 30.2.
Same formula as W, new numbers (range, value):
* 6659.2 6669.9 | 36.04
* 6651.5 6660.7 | 34.83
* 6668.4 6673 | 34.7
